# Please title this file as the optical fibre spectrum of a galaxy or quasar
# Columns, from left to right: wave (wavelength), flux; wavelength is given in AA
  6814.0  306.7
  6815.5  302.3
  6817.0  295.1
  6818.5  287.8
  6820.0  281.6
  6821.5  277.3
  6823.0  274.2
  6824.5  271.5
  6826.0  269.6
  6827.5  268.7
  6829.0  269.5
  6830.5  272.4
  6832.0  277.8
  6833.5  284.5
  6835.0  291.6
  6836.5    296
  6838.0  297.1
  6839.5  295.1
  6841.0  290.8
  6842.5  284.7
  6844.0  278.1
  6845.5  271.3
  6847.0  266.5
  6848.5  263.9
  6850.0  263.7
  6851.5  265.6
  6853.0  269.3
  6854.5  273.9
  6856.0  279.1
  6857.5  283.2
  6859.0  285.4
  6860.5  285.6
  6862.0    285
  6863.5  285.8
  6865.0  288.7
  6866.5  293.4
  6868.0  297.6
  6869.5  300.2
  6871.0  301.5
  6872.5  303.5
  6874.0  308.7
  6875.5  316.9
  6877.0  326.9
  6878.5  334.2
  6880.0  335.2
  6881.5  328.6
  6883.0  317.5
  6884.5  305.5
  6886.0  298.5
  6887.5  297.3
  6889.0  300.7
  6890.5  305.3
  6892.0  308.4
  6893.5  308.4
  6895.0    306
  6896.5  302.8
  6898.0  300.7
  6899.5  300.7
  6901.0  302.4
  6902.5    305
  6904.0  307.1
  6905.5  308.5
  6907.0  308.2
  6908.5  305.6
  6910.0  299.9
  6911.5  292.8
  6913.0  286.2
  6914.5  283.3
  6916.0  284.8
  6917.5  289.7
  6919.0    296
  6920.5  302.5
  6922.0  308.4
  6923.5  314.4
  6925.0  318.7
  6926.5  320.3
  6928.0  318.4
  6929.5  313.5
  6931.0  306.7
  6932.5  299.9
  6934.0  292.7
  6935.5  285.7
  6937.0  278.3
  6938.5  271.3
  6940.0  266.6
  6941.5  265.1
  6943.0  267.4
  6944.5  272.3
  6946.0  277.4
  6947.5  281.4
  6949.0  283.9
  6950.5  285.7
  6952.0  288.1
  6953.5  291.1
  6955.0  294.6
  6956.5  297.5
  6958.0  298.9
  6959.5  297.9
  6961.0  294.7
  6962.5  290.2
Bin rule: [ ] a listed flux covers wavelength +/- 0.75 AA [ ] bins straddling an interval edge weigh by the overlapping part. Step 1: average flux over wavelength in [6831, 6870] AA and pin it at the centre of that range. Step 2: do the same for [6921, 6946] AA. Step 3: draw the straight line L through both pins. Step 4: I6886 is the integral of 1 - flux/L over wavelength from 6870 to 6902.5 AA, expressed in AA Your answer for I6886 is -2.55 AA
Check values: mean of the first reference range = 283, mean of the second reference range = 293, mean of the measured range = 310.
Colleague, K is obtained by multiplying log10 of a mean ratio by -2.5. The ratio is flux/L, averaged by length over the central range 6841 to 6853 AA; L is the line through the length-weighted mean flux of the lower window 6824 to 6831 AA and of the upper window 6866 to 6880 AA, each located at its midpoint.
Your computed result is 0.06 mag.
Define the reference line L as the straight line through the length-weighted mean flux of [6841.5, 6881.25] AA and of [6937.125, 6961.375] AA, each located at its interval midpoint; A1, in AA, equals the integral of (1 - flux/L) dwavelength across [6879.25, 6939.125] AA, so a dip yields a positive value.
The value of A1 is -3.4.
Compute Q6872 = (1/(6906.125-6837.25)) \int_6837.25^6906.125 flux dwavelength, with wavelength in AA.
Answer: 296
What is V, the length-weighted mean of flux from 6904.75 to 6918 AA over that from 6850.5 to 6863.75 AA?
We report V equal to 1.1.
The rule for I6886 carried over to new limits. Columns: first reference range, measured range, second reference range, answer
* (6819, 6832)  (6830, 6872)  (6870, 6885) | 1.7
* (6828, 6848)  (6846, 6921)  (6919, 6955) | -2.7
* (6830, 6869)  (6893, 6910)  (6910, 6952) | -1.0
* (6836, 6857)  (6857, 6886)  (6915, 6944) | -2.2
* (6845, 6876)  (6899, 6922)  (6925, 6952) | -0.9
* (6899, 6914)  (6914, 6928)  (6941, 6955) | -0.4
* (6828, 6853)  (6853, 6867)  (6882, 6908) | 0.2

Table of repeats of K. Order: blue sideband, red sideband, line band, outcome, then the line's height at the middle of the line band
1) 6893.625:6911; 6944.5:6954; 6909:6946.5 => 0.00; 293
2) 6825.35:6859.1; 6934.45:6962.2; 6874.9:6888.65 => -0.14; 280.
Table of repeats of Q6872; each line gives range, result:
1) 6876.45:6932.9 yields 307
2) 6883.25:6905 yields 304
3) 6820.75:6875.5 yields 283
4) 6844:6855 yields 268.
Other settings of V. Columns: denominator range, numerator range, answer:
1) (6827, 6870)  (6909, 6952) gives 1.04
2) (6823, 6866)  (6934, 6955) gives 1.00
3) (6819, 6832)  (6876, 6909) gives 1.13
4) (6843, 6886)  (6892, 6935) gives 1.03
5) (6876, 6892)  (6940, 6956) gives 0.89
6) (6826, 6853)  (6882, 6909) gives 1.10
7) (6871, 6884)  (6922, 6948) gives 0.91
